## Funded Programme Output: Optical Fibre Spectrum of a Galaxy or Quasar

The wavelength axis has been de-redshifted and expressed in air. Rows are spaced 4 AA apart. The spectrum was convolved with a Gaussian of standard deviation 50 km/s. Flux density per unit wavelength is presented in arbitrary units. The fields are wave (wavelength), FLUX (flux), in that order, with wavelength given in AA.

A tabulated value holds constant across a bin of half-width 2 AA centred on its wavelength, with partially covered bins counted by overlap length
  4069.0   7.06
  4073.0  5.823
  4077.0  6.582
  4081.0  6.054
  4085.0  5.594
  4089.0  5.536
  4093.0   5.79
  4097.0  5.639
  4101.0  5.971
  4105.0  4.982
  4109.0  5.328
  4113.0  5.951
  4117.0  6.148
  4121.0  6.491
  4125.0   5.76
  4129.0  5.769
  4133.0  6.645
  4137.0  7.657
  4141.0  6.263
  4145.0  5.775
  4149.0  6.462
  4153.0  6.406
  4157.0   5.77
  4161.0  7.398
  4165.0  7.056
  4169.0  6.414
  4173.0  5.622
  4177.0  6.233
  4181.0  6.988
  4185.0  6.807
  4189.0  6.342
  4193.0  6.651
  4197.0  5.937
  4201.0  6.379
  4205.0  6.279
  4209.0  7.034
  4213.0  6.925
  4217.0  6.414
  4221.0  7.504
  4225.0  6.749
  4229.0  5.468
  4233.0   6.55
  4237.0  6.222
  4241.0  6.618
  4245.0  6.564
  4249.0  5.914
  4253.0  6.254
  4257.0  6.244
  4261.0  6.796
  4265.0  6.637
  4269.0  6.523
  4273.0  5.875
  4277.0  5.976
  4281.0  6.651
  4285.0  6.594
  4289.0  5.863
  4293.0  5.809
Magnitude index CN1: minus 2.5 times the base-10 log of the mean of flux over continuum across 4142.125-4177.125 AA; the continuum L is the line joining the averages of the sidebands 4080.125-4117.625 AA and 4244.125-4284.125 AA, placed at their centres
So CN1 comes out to -0.08 mag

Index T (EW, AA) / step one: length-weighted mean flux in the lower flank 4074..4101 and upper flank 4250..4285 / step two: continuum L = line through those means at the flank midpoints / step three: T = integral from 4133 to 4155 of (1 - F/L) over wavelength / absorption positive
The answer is -1.8 AA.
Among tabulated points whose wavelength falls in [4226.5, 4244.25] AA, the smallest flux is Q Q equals 5.468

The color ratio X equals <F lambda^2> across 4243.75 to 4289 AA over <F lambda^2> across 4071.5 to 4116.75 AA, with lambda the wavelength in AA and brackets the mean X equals 1.19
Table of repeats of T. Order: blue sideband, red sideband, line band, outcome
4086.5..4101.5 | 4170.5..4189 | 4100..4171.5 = -2.2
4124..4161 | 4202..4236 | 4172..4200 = 0.4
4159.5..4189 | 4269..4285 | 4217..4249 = -0.3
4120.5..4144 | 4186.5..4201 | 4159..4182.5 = -0.9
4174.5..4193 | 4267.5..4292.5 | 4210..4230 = -0.8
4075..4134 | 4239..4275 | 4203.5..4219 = -1.1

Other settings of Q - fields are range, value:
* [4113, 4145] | 5.76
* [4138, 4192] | 5.622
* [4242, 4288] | 5.875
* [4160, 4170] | 6.414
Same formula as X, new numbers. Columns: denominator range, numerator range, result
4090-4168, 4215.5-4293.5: 1.10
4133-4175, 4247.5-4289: 1.03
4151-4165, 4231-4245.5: 1.02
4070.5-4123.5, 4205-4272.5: 1.19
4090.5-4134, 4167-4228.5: 1.16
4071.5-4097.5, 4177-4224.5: 1.20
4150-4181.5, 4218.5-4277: 1.03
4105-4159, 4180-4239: 1.11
